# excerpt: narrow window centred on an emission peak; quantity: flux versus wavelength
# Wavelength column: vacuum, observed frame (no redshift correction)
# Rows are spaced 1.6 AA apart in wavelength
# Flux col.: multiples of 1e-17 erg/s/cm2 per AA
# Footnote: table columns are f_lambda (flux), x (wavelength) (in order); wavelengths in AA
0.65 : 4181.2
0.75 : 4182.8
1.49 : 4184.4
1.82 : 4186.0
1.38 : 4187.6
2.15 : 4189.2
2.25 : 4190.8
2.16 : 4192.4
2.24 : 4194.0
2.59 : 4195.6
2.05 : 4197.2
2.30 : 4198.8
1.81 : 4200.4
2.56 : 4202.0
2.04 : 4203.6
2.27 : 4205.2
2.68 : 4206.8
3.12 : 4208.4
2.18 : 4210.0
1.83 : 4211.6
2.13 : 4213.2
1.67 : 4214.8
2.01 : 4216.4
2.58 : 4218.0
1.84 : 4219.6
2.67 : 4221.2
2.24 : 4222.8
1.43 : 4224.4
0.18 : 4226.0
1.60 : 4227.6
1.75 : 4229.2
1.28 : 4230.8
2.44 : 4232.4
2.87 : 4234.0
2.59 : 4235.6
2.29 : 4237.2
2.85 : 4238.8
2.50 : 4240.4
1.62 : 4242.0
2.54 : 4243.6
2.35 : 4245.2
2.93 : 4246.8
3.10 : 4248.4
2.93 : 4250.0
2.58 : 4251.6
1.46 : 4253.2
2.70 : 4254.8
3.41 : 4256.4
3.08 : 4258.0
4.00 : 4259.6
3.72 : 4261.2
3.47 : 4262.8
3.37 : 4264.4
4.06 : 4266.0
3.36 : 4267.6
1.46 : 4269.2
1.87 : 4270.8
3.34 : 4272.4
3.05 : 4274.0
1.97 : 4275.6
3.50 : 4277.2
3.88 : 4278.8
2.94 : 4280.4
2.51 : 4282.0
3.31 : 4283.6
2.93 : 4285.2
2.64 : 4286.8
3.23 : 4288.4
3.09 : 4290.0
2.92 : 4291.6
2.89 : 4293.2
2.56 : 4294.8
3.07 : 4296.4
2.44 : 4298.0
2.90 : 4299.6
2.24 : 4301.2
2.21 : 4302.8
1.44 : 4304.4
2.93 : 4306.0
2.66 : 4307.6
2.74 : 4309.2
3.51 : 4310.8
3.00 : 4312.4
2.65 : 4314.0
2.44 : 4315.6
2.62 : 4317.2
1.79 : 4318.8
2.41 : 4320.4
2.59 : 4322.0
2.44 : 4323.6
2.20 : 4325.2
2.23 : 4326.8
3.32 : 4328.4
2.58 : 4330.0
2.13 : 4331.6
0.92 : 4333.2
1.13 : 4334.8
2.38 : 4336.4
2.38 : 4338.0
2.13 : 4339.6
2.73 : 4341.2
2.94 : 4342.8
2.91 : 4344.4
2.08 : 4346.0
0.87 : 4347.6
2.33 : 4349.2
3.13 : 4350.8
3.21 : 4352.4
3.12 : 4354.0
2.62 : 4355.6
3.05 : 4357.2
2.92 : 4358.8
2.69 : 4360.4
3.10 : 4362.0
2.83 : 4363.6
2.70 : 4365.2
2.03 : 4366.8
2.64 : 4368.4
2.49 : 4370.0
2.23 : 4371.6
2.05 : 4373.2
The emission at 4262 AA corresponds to Lyman alpha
